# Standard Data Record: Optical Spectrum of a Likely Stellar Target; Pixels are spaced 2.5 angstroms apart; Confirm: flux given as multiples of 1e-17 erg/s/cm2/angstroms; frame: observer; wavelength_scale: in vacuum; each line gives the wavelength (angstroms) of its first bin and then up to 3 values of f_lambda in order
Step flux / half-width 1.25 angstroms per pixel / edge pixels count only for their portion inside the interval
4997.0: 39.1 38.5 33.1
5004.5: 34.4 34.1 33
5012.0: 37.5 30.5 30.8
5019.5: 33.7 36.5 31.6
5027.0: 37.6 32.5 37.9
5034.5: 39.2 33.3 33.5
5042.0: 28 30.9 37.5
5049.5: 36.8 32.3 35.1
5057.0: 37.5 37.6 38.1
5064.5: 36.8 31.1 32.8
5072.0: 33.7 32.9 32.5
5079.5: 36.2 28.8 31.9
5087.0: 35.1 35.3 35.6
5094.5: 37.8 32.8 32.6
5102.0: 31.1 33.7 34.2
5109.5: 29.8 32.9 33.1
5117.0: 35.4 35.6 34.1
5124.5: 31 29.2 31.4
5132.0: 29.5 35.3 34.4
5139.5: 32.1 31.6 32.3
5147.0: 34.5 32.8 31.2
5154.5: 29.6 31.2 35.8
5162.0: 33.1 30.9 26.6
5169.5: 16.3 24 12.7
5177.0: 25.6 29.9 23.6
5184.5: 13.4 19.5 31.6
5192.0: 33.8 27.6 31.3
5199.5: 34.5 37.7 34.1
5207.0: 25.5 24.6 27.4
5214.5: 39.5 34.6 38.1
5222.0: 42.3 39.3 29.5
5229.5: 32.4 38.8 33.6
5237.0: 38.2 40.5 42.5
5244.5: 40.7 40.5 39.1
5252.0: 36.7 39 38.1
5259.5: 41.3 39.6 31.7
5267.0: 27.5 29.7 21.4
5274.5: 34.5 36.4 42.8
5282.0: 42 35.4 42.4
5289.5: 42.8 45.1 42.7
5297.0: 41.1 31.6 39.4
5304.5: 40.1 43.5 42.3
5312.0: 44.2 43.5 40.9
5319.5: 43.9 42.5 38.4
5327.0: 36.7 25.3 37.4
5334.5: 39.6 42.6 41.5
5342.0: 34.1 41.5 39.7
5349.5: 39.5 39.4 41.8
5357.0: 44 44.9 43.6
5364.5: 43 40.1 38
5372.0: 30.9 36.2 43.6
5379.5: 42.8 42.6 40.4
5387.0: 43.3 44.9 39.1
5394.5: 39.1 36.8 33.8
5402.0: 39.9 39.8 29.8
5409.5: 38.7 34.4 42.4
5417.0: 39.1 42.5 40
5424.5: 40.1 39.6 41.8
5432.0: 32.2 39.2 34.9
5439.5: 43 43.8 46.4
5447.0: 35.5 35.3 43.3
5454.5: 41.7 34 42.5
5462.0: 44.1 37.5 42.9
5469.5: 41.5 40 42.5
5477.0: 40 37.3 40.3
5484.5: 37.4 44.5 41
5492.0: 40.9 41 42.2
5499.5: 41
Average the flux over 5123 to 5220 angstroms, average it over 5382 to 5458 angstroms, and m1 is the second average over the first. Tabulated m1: 1.3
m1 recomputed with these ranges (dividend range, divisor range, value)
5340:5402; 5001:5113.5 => 1.18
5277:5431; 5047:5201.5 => 1.27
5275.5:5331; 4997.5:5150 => 1.19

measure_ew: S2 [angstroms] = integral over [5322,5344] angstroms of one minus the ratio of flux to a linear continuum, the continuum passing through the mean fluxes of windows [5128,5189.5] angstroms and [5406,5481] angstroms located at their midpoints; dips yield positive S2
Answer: -1.4 angstroms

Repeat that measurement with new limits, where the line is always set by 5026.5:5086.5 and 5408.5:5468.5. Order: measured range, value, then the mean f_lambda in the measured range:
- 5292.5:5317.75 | -2.1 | 41.1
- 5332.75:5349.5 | -0.6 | 39.7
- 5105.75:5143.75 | 2.9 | 32.6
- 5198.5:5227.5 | 2.0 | 34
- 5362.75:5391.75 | -1.2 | 40.5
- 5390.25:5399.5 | 0.3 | 38.1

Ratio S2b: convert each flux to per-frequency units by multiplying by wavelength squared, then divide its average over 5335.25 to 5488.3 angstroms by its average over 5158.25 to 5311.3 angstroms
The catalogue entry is 1.2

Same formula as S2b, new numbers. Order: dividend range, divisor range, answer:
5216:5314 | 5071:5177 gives 1.27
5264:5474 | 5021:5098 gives 1.28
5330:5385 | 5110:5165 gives 1.34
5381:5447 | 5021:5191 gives 1.39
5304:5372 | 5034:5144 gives 1.32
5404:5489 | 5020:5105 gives 1.34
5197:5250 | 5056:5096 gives 1.09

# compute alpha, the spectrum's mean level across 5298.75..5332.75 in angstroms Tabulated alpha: 39.4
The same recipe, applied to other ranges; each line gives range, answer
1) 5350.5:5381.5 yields 40.7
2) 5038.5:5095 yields 34.2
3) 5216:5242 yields 37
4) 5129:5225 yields 30.2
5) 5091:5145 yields 33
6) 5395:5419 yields 37.4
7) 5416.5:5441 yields 39.3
